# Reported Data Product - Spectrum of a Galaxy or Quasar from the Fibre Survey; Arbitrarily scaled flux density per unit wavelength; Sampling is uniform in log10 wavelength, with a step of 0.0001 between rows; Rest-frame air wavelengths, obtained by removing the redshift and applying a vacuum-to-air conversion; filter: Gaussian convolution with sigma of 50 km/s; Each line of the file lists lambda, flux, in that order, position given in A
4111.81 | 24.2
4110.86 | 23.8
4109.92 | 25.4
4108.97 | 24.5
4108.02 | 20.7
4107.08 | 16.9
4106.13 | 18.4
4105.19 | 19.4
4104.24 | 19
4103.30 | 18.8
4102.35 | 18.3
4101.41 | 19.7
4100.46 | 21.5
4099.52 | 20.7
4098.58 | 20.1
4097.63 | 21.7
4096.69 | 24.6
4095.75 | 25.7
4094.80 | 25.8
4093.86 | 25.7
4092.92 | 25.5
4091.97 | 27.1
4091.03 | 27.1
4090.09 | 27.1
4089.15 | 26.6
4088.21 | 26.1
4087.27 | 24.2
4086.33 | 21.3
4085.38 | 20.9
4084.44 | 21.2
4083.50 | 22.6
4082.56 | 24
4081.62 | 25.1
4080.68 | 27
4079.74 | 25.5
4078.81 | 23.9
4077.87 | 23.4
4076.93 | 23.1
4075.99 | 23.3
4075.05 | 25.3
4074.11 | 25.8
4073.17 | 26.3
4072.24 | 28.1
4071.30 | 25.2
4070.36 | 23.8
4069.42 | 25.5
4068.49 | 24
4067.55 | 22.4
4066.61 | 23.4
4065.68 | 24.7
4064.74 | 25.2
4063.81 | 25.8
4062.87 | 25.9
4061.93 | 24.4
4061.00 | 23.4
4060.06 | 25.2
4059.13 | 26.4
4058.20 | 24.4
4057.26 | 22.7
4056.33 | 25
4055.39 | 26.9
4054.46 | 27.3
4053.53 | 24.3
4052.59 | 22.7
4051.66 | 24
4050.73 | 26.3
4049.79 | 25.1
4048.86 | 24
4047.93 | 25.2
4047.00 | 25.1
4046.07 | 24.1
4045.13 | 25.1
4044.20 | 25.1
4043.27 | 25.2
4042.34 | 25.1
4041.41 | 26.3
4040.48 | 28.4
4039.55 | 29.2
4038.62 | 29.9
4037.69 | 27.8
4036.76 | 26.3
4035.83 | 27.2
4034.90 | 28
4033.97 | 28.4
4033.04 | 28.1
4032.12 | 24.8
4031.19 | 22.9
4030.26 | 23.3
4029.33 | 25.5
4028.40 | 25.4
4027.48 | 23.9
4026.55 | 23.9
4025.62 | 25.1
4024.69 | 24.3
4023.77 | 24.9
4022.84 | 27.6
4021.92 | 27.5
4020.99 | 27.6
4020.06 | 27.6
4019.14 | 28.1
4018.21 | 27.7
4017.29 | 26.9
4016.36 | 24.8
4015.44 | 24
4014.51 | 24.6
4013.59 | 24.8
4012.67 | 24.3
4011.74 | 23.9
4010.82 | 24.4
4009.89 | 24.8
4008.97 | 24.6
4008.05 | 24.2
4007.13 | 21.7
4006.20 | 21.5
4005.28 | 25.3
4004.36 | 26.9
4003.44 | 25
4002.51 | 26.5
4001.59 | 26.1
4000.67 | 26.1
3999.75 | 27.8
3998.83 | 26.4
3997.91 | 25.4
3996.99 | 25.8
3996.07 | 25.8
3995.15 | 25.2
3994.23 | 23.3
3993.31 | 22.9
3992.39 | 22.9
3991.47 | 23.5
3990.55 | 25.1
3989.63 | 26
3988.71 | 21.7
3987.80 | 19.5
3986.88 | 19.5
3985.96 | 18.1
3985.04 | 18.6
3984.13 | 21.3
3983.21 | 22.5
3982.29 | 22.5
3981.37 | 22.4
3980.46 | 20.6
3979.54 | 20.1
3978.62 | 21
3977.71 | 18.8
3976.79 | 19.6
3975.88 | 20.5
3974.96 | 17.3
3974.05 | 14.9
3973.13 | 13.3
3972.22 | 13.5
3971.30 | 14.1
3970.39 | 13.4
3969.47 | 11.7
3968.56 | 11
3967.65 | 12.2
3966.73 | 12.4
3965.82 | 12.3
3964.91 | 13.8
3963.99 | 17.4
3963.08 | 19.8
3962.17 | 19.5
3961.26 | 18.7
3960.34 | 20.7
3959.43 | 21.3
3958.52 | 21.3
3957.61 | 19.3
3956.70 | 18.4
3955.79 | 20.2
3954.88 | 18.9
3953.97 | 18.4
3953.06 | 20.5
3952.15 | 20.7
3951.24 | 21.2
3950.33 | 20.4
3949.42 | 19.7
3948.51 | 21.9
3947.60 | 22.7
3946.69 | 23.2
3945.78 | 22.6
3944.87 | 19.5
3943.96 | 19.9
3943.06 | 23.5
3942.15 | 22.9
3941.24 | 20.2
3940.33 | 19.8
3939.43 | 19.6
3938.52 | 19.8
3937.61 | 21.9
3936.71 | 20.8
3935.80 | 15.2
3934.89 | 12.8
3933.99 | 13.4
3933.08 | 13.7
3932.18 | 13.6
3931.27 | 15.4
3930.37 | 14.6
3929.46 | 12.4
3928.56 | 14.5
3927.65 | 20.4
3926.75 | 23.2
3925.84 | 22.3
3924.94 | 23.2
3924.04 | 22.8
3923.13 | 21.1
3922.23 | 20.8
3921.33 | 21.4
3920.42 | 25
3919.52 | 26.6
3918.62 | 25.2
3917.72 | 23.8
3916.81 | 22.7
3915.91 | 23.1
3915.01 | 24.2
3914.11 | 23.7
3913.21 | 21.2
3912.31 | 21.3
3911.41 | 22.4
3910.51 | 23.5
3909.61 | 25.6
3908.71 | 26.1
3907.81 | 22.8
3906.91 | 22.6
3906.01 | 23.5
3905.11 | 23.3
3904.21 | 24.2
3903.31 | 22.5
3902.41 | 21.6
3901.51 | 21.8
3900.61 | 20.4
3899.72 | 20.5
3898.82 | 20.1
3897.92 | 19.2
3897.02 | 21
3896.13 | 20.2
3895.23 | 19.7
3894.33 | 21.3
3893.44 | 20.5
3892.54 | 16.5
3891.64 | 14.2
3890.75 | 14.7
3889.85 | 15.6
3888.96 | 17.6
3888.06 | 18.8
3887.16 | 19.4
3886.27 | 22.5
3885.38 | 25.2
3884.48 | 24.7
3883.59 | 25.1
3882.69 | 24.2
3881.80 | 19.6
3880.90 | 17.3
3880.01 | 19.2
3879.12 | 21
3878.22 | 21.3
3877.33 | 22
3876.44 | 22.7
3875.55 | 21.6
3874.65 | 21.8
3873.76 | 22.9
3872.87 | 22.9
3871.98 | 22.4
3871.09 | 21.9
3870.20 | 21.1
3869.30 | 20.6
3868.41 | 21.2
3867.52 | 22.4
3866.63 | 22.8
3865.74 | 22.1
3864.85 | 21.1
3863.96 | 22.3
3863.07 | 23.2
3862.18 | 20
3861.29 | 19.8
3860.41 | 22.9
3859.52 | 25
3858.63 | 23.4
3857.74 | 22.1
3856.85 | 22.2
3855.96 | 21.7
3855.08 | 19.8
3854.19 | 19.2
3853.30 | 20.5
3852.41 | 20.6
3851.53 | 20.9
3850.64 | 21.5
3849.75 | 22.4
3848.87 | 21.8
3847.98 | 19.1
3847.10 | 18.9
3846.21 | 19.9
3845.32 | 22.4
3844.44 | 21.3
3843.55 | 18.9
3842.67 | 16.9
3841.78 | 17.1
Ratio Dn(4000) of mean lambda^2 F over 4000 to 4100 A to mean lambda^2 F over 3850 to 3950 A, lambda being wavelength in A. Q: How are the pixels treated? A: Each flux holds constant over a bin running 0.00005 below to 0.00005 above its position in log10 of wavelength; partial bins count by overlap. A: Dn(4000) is 1.29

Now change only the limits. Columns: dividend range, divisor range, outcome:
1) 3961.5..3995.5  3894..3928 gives 0.86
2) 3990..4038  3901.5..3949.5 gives 1.26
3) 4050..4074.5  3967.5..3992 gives 1.39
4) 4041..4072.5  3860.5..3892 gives 1.30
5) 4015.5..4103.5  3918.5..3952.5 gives 1.34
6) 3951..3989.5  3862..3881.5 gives 0.89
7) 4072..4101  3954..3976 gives 1.57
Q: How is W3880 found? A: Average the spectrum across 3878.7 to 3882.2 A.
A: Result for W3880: 19.3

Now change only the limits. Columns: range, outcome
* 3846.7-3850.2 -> 20.6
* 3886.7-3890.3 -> 17.9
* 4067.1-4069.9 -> 24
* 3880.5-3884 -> 21.5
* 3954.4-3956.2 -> 19.5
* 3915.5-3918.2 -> 23.2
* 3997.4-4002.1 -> 26.4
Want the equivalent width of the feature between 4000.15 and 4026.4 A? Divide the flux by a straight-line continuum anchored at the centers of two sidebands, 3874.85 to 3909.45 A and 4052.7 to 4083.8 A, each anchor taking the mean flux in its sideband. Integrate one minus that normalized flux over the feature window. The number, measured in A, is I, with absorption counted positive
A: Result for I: -2.0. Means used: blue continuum 20.9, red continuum 24.8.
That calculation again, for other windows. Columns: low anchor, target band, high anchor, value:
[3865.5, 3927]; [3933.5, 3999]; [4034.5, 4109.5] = 9.1 A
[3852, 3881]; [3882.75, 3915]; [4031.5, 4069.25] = 1.4 A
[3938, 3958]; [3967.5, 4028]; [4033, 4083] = 0.7 A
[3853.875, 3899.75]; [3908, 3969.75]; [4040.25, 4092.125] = 6.7 A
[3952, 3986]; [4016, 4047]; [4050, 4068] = -4.9 A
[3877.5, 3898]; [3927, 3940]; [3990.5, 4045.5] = 3.3 A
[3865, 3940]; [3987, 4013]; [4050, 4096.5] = -1.5 A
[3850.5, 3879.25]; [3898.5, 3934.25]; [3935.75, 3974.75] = -2.5 A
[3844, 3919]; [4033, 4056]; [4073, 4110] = -3.4 A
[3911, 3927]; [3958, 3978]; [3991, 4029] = 6.6 A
